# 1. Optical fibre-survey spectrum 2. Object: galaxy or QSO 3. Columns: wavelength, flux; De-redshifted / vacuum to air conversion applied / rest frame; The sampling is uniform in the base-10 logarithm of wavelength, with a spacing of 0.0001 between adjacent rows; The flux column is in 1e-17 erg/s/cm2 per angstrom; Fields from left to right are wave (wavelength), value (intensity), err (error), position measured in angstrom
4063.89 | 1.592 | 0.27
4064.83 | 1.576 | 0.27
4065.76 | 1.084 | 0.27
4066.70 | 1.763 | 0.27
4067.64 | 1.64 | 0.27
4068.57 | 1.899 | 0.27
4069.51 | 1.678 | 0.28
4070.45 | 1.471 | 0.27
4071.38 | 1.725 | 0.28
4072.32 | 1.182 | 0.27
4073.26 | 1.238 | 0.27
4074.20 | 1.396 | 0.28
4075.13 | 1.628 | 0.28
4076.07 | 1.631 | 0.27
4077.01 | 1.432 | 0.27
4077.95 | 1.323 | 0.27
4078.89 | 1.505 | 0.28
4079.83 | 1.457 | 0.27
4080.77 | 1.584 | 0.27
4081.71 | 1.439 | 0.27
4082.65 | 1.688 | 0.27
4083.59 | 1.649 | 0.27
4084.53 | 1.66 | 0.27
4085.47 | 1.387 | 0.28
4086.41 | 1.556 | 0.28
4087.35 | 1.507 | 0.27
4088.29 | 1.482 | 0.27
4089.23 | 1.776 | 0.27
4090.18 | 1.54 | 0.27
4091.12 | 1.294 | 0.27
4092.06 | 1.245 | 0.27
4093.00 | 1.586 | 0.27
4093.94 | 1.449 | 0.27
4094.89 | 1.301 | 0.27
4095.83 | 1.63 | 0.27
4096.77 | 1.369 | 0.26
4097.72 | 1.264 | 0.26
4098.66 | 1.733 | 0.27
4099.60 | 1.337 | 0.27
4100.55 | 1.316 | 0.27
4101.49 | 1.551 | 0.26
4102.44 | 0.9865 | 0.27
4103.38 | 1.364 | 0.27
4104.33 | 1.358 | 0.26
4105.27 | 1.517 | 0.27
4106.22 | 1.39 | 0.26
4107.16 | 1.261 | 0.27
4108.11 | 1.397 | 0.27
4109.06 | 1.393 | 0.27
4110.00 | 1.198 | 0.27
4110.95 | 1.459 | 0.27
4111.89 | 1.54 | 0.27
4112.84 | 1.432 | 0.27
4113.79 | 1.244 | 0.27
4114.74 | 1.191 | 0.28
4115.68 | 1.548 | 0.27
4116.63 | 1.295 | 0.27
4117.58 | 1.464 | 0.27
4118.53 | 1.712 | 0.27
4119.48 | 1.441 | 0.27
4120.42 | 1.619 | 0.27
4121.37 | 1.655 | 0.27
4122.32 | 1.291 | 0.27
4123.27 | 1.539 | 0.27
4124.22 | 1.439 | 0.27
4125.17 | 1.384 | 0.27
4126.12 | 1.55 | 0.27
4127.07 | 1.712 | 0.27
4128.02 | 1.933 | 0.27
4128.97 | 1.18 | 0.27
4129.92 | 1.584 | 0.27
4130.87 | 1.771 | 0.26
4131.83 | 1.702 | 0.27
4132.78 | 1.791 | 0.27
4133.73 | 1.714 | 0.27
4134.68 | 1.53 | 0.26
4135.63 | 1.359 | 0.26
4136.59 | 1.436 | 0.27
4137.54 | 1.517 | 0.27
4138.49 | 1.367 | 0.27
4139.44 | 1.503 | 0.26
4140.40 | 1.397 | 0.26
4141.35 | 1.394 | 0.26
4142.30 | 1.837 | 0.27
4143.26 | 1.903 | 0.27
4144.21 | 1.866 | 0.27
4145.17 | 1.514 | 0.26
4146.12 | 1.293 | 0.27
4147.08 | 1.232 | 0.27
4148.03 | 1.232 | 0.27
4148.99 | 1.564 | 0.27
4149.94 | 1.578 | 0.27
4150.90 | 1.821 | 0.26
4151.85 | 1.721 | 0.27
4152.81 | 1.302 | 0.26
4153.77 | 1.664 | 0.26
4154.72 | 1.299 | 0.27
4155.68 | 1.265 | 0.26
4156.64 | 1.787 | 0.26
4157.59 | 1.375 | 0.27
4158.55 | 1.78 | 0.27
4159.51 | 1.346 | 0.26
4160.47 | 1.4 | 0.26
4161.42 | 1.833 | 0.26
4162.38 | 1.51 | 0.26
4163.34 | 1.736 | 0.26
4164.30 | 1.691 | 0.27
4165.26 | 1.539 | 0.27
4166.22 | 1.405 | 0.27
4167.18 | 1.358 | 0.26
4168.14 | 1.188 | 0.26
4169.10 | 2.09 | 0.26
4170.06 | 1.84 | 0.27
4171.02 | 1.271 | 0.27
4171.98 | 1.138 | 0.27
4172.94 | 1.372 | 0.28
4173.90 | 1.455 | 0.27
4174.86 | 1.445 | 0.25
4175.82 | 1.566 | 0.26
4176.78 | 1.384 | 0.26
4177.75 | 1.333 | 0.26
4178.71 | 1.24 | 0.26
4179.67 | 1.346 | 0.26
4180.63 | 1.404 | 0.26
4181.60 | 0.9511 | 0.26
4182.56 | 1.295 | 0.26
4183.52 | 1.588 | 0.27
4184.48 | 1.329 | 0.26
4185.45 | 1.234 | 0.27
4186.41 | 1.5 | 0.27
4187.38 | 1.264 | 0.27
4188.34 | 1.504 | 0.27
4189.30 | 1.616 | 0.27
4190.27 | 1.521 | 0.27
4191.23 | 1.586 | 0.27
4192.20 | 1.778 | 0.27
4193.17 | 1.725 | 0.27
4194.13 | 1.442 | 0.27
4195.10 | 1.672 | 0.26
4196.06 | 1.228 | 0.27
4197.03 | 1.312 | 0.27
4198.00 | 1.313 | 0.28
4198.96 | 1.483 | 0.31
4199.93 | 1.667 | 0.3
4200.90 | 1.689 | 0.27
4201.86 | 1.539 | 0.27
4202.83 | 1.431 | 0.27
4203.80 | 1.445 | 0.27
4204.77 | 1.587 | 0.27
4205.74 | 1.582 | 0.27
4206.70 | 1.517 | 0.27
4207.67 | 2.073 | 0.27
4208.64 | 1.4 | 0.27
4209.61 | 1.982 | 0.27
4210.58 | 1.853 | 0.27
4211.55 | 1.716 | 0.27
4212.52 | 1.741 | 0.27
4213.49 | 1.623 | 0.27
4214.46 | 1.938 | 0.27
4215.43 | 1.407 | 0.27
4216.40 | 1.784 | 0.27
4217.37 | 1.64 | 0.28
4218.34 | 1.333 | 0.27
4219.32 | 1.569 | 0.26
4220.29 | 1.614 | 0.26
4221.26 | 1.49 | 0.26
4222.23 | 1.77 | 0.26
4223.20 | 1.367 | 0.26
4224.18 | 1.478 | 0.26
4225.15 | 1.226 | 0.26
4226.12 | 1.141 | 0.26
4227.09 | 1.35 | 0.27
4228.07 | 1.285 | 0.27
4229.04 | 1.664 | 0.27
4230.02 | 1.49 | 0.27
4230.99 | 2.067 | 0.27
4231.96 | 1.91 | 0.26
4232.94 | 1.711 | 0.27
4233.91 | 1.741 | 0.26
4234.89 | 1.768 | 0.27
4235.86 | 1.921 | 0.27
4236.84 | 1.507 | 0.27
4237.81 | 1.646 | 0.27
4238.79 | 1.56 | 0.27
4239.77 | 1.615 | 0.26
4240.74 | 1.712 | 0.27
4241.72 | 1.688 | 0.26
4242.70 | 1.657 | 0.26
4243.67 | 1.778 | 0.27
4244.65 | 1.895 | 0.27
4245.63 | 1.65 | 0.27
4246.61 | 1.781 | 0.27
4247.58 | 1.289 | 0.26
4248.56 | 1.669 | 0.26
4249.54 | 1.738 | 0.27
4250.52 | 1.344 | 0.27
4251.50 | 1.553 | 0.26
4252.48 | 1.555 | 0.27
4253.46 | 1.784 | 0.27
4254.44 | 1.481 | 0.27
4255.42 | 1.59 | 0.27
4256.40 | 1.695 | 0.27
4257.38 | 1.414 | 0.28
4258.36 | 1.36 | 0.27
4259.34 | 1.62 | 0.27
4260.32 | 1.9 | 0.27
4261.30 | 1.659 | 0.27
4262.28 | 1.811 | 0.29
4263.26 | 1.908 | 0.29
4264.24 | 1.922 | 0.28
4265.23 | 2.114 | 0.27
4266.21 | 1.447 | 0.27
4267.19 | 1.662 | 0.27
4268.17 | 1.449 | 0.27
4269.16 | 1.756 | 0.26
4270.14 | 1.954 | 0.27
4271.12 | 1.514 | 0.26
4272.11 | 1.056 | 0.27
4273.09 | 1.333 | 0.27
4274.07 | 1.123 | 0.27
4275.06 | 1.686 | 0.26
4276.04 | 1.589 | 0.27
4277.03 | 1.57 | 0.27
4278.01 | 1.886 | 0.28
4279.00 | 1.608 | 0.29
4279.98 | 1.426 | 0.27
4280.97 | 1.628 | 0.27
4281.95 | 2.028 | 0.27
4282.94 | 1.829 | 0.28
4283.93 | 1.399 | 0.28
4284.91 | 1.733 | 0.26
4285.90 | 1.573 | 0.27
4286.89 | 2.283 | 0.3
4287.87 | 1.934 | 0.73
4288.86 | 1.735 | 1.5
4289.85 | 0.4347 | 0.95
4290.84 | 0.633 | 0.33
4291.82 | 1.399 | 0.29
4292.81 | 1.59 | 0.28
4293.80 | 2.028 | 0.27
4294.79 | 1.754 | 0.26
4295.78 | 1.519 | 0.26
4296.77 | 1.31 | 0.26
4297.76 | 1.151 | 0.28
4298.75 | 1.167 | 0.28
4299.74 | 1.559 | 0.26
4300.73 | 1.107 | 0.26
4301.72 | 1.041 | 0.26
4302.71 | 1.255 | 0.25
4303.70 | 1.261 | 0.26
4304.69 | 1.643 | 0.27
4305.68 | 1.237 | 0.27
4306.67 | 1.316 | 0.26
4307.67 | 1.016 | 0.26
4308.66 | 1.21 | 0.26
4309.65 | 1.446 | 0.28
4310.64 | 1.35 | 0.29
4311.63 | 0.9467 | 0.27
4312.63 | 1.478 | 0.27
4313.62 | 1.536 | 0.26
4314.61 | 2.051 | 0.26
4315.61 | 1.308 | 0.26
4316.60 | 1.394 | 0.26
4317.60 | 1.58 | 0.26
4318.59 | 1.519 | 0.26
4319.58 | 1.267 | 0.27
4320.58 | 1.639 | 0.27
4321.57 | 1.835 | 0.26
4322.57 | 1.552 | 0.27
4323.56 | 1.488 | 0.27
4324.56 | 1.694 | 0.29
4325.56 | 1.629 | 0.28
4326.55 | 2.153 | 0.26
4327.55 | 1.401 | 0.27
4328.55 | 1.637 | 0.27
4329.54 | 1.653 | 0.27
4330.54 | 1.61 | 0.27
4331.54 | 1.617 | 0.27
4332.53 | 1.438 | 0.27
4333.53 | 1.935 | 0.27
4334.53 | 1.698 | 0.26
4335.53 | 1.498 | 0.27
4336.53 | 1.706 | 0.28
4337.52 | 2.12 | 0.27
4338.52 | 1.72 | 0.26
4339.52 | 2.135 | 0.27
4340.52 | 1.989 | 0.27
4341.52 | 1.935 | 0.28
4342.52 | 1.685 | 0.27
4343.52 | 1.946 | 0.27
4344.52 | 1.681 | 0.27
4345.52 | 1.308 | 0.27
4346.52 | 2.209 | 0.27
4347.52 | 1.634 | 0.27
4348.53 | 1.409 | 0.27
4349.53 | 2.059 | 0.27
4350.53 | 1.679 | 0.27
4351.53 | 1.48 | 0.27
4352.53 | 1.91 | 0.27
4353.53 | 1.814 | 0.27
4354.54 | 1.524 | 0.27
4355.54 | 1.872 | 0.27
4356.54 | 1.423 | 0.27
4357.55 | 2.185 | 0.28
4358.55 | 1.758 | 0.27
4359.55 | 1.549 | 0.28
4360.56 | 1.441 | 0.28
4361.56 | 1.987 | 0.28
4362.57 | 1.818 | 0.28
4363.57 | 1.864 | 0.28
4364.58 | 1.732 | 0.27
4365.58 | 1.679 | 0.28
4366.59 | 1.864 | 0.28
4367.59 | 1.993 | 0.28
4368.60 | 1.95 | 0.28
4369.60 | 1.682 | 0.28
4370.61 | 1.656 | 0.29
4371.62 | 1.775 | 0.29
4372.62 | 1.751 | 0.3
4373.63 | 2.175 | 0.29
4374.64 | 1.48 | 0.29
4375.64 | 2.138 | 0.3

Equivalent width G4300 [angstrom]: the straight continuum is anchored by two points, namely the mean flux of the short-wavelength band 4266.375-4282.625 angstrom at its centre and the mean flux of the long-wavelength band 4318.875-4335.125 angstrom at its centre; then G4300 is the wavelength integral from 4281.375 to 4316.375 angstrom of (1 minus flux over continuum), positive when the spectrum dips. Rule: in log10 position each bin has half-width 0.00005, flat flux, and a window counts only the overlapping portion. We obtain 3.7 angstrom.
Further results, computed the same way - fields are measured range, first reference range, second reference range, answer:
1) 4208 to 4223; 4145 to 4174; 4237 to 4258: -0.7 angstrom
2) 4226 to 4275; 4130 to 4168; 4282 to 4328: -4.4 angstrom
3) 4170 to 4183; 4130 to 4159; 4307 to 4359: 1.8 angstrom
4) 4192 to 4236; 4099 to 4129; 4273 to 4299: -2.9 angstrom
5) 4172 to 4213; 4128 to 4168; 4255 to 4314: 0.8 angstrom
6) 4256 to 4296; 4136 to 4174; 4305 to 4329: -3.0 angstrom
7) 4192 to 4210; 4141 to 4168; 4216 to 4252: 0.1 angstrom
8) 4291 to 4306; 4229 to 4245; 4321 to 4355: 3.0 angstrom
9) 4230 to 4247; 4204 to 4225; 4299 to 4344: -1.2 angstrom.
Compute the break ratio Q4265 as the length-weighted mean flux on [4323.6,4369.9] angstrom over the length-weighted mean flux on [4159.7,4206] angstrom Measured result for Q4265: 1.19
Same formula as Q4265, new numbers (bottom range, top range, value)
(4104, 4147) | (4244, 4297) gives 1.07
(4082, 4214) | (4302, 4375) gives 1.10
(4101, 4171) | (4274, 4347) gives 1.04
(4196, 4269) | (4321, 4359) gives 1.07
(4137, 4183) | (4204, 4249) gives 1.10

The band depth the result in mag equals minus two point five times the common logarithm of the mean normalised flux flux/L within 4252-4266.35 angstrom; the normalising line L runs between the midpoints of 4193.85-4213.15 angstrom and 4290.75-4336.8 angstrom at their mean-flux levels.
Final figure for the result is -0.11 mag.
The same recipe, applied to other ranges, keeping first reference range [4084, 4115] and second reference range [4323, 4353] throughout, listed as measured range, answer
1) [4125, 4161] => -0.05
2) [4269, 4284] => 0.04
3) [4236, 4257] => -0.01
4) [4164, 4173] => 0.01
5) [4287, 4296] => 0.13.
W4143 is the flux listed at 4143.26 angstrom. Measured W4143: 1.903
